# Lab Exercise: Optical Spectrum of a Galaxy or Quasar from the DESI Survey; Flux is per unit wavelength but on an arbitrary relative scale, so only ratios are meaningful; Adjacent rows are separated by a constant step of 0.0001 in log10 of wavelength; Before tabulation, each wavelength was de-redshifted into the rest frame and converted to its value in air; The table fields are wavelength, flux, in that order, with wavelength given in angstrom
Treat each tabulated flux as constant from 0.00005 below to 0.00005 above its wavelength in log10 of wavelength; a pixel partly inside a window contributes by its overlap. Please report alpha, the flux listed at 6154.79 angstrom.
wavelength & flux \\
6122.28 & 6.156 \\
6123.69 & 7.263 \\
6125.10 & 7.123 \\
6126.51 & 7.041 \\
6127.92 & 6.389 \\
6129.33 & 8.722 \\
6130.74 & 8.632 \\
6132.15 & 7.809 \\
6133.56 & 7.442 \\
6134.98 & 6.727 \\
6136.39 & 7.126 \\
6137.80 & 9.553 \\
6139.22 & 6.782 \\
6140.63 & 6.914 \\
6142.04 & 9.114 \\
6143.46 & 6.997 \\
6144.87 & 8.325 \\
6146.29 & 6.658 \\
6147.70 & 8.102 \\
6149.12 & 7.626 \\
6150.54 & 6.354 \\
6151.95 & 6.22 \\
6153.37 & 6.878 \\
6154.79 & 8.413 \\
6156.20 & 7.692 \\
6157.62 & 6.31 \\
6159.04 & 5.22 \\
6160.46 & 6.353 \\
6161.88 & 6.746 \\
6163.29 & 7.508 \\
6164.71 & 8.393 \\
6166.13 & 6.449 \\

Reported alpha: 8.413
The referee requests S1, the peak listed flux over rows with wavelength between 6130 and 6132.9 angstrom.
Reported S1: 8.632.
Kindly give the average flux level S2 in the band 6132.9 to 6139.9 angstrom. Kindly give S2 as 7.52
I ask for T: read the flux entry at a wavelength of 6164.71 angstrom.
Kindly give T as 8.393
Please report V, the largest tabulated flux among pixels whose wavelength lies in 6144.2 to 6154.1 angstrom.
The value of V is 8.325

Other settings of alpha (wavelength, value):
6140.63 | 6.914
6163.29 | 7.508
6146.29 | 6.658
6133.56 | 7.442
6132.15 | 7.809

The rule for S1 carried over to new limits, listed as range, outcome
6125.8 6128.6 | 7.041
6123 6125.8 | 7.263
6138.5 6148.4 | 9.114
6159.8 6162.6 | 6.746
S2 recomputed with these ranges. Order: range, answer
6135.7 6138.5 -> 8.35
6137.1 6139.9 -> 8.16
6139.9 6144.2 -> 7.69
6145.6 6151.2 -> 7.19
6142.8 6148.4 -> 7.53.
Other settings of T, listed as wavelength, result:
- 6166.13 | 6.449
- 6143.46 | 6.997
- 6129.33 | 8.722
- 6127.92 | 6.389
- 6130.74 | 8.632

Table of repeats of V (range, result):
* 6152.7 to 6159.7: 8.413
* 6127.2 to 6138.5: 9.553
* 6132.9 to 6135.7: 7.442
